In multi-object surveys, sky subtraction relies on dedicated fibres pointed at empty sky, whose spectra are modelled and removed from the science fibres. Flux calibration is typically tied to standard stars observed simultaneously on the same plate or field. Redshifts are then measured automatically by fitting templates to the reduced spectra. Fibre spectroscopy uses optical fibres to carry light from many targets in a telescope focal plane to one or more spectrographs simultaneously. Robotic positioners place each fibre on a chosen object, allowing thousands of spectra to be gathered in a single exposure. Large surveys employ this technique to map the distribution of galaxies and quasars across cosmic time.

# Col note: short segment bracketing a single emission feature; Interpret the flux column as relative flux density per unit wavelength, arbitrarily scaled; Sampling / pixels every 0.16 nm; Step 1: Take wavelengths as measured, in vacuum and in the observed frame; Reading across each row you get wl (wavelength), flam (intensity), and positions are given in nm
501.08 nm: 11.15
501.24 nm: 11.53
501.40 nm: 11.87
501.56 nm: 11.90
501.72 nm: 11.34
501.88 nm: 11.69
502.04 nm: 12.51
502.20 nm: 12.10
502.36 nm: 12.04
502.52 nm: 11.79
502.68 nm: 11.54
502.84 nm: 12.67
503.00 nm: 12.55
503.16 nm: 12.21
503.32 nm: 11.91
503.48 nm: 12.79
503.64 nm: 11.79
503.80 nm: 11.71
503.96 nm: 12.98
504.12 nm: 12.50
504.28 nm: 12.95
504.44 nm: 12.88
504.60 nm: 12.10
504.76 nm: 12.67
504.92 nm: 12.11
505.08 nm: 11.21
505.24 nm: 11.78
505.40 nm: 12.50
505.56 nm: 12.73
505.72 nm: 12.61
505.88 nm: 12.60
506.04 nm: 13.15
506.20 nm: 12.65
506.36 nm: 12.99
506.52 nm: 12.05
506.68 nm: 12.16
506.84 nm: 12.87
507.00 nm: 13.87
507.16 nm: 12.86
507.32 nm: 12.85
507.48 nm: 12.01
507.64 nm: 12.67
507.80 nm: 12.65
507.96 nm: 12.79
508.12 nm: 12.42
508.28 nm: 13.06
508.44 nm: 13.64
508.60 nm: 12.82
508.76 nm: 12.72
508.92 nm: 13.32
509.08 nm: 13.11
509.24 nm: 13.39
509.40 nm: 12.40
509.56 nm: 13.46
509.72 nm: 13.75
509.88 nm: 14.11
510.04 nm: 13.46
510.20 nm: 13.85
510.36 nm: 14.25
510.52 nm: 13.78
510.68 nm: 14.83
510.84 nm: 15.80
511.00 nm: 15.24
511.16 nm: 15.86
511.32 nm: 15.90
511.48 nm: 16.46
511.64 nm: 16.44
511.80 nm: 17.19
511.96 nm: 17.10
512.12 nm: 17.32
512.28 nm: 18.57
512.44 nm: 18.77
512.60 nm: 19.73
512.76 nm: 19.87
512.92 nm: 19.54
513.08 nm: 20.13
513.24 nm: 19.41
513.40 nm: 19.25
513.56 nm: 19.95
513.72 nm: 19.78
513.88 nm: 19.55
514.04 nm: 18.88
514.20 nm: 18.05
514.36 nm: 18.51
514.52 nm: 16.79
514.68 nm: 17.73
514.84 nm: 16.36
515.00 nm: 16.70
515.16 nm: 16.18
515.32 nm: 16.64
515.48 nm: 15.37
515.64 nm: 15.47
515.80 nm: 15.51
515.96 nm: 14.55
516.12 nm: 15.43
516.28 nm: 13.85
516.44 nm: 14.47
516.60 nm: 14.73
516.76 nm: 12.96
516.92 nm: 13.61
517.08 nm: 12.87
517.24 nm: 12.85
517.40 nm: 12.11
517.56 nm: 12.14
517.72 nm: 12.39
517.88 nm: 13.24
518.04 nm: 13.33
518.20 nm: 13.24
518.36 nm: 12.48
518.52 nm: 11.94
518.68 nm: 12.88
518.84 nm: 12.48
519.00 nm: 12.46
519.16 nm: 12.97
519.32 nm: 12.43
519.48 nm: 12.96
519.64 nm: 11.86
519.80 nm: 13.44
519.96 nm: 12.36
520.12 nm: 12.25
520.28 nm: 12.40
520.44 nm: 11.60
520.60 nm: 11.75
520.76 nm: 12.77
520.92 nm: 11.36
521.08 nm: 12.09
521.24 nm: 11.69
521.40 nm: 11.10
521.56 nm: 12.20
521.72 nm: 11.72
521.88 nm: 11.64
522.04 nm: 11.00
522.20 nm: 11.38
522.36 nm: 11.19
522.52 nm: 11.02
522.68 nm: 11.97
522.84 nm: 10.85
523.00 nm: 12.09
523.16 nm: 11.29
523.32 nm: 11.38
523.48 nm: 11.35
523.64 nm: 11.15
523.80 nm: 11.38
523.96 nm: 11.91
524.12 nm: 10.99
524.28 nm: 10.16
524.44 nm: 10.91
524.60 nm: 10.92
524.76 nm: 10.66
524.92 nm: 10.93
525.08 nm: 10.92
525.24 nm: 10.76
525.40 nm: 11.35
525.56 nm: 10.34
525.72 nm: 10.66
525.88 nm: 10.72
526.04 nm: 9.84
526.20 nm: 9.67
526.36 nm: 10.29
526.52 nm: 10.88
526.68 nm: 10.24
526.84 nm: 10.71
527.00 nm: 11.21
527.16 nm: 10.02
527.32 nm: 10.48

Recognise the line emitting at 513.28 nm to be Mg II 2798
